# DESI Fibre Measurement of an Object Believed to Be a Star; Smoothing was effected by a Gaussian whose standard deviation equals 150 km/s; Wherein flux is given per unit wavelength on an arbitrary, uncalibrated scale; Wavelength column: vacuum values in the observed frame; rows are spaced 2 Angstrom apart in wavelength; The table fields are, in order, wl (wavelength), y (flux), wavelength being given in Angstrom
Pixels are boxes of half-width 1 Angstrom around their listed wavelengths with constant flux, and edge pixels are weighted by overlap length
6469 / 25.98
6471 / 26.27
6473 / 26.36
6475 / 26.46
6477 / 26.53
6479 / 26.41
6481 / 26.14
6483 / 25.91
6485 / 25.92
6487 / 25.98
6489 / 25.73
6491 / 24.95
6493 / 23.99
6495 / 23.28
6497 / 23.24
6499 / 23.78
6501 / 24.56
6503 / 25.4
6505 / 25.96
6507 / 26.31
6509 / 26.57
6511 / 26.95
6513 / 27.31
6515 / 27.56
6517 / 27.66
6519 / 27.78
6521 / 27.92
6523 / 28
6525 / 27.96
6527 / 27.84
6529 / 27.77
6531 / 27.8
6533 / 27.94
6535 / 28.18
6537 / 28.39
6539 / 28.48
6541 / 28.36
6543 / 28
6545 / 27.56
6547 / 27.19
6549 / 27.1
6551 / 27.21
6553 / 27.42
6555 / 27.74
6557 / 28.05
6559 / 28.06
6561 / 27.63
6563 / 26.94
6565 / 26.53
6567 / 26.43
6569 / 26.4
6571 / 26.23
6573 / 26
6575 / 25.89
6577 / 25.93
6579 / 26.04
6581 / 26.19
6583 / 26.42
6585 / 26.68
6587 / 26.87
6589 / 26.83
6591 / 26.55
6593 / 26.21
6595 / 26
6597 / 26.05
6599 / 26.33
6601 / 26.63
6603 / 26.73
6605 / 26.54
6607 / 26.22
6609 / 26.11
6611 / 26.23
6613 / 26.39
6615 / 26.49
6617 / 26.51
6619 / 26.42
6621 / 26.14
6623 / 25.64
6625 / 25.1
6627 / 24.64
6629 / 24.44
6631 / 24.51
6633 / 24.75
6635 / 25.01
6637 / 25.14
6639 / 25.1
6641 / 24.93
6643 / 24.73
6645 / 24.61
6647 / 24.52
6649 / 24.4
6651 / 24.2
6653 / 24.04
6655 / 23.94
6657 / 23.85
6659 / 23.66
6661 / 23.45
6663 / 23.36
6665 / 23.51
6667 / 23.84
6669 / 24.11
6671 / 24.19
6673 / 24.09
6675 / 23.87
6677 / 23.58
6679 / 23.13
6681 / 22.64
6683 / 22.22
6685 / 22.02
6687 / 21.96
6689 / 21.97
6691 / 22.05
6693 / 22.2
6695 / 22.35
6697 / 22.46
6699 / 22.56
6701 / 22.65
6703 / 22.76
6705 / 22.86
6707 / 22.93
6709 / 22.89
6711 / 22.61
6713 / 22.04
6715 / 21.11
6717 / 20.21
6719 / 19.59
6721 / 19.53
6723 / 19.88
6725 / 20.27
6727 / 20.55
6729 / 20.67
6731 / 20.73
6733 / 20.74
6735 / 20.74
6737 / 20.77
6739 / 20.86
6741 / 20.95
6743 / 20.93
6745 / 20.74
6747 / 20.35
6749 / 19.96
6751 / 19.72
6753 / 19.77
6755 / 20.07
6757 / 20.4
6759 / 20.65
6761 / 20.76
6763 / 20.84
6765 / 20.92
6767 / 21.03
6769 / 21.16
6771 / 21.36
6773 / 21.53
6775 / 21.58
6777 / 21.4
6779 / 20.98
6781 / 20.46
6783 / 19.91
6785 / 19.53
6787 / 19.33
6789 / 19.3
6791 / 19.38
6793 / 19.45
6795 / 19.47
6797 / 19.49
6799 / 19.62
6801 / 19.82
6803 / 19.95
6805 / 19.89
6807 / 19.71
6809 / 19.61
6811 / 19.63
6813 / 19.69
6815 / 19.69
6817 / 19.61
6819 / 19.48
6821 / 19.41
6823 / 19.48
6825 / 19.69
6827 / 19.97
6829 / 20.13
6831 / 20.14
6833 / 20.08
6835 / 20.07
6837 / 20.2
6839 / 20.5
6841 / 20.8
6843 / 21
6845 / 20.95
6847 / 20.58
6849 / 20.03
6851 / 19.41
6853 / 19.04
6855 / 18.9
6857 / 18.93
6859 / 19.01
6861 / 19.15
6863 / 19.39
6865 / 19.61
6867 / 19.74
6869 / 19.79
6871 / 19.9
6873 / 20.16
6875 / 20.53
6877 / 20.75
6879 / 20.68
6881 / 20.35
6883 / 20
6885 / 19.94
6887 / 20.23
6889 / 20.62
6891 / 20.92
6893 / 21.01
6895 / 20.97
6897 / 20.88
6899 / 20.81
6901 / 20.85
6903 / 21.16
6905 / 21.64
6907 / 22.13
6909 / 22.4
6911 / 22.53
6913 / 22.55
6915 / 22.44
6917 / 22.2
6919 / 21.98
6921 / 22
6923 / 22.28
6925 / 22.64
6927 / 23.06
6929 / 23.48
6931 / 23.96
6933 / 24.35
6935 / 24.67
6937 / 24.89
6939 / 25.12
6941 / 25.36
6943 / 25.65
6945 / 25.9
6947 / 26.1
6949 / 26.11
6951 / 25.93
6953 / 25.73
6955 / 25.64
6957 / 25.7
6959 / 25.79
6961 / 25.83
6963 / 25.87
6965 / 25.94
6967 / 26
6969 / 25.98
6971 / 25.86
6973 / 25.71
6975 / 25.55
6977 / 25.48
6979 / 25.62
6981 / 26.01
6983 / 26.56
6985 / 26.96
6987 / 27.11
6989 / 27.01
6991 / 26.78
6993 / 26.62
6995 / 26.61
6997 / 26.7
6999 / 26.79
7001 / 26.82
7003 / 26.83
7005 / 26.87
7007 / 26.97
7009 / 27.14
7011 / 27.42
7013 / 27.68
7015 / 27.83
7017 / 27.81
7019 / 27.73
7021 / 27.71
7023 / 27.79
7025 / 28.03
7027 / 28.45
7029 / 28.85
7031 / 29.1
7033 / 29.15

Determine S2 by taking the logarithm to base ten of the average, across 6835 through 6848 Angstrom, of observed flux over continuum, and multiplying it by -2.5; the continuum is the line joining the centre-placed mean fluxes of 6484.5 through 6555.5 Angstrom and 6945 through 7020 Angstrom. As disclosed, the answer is 0.27 mag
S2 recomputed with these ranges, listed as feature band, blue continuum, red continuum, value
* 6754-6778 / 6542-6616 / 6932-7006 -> 0.25 mag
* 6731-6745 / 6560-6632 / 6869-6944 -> 0.17 mag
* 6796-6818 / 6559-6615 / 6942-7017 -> 0.32 mag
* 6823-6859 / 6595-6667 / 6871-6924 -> 0.11 mag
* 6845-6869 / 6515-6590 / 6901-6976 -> 0.27 mag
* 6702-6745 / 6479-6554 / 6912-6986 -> 0.22 mag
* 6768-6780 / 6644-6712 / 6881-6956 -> 0.09 mag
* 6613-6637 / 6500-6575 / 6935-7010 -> 0.07 mag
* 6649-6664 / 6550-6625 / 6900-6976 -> 0.10 mag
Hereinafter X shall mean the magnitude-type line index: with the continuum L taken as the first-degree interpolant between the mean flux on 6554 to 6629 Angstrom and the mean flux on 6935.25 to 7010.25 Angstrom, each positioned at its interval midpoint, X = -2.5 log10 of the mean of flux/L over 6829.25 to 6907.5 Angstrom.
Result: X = 0.28 mag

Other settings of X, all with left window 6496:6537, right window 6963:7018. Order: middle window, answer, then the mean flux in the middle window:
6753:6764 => 0.29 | 20.5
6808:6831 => 0.33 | 19.7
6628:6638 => 0.09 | 24.8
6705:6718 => 0.21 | 22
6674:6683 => 0.16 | 23.2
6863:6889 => 0.31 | 20.1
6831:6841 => 0.30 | 20.3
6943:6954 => 0.03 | 25.9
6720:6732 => 0.30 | 20.3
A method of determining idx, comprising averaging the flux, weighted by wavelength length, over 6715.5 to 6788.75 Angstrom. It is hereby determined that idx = 20.5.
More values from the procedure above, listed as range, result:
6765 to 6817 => 20.1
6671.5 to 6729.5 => 22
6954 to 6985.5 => 25.9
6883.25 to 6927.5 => 21.6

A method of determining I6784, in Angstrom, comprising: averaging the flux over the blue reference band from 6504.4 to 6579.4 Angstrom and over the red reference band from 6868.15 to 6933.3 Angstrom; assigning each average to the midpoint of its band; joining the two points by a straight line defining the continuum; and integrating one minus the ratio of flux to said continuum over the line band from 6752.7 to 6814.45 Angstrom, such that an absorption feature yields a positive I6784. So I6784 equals 8.3 Angstrom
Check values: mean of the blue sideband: 27.3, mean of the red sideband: 21.5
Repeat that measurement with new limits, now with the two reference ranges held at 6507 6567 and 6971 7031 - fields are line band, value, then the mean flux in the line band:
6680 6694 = 2.7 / 22.2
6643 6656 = 1.5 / 24.3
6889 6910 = 4.6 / 21.2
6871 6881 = 2.5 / 20.4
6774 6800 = 7.0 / 20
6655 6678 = 3.1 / 23.8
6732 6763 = 7.8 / 20.5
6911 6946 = 4.5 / 23.6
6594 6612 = 0.8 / 26.3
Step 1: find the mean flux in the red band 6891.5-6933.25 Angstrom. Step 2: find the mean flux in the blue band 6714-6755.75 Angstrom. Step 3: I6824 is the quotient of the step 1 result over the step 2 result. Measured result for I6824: 1.1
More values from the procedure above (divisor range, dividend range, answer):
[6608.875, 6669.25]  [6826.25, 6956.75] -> 0.87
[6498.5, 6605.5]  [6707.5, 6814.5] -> 0.76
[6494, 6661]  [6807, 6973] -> 0.83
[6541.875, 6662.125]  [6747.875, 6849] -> 0.78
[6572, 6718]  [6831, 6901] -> 0.82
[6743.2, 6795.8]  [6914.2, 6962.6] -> 1.20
